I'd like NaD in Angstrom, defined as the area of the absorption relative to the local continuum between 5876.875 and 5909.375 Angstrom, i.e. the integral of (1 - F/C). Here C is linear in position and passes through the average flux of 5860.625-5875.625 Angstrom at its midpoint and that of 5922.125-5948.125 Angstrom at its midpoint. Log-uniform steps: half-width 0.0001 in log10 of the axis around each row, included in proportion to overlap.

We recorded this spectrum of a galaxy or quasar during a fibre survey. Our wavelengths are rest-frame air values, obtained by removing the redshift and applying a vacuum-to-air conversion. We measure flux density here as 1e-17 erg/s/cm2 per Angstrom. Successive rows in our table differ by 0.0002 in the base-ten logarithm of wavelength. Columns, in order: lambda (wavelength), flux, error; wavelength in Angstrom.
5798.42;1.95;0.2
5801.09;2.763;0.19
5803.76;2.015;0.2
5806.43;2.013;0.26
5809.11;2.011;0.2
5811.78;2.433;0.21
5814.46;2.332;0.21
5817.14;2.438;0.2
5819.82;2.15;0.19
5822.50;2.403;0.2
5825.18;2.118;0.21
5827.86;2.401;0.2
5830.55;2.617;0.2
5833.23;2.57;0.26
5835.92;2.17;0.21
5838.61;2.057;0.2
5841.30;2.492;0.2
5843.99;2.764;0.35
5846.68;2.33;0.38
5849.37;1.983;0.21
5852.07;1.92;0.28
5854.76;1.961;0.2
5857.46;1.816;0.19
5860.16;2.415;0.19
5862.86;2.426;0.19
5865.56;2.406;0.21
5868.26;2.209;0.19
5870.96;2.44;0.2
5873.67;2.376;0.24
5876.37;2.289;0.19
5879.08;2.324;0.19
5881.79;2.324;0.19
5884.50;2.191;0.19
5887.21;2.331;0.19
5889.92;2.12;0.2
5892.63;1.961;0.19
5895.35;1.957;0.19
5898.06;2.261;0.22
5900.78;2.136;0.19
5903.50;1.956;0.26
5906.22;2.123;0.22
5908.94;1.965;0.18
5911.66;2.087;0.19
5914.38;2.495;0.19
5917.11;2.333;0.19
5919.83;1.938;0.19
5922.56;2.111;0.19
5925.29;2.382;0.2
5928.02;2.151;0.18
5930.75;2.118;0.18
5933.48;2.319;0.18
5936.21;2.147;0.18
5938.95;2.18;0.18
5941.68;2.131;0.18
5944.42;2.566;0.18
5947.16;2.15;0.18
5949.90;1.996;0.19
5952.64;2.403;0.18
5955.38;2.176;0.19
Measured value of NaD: 2.4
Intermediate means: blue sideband 2.37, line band 2.15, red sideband 2.23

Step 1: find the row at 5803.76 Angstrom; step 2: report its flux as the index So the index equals 2.015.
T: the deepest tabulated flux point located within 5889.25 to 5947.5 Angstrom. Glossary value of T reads 1.938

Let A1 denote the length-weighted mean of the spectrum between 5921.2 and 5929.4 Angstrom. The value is 2.21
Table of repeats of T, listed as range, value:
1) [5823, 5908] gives 1.816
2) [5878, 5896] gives 1.957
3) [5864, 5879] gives 2.209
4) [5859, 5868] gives 2.406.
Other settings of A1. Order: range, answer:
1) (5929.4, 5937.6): 2.19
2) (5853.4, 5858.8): 1.89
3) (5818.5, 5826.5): 2.22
